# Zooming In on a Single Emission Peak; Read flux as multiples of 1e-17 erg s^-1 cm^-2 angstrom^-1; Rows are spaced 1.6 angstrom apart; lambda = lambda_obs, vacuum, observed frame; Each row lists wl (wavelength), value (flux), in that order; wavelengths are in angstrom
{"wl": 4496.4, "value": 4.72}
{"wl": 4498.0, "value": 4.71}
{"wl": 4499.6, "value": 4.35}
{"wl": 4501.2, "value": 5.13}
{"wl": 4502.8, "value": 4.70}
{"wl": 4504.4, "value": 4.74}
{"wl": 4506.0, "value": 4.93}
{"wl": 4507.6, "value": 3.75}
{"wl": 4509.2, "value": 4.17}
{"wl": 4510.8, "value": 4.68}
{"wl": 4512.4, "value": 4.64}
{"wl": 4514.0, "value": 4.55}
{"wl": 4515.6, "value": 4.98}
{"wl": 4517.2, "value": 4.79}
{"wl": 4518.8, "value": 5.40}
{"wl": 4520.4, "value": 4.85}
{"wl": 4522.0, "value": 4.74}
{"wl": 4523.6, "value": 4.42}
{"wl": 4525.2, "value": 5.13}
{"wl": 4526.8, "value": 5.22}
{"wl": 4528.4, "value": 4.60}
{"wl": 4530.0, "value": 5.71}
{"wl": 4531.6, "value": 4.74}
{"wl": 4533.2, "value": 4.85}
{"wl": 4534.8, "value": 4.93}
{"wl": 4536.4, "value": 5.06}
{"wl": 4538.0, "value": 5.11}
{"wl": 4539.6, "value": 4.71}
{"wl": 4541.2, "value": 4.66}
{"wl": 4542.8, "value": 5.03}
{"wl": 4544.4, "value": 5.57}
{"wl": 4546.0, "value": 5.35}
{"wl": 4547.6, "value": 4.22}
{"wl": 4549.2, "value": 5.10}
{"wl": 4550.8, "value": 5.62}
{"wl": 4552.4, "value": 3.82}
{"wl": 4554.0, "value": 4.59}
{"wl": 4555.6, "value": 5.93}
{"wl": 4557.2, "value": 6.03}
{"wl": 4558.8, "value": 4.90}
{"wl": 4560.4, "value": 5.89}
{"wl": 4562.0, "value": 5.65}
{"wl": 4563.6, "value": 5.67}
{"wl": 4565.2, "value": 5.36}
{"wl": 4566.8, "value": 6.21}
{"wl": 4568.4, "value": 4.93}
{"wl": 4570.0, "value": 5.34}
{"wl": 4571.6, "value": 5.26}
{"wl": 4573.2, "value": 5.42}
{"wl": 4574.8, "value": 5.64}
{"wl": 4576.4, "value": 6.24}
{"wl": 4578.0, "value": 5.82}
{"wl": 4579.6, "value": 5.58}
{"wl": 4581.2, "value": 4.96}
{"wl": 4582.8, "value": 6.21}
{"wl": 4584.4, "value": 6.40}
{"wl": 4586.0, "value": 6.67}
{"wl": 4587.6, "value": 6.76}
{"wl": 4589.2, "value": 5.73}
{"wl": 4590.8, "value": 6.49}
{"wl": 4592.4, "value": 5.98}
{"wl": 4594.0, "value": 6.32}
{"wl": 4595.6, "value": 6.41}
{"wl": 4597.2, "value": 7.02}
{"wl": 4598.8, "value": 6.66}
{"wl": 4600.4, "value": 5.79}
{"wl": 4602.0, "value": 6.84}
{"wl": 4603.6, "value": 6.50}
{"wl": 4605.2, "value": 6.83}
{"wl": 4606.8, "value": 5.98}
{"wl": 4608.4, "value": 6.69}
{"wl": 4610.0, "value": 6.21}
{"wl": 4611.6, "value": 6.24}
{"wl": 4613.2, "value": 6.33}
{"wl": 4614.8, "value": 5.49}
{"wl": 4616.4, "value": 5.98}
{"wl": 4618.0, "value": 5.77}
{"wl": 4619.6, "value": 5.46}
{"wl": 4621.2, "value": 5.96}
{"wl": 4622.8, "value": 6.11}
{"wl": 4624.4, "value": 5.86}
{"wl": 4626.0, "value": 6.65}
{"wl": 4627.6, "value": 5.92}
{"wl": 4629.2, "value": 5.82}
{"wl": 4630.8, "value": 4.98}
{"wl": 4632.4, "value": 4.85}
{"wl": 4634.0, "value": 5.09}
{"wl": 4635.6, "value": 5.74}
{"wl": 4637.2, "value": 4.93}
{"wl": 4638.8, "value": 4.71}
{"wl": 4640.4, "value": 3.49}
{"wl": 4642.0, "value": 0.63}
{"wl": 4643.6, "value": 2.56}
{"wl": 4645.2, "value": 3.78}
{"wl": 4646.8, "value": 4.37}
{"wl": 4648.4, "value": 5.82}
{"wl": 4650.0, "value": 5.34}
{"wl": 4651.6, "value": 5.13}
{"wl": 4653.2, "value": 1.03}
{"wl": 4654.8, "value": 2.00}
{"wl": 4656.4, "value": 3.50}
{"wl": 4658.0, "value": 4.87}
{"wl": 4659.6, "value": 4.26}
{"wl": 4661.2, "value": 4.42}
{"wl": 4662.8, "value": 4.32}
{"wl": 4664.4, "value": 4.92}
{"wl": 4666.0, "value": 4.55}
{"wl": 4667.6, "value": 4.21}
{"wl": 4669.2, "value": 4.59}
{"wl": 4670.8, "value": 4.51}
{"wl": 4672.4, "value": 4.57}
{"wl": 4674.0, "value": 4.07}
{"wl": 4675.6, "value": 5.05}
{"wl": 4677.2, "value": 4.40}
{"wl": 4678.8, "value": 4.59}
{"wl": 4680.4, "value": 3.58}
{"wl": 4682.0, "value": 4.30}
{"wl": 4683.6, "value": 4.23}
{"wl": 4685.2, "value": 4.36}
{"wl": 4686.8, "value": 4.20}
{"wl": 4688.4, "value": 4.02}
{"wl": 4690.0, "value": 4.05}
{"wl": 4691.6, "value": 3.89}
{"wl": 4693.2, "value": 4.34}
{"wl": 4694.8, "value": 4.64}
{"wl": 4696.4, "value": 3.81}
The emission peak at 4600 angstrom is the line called C III] 1909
